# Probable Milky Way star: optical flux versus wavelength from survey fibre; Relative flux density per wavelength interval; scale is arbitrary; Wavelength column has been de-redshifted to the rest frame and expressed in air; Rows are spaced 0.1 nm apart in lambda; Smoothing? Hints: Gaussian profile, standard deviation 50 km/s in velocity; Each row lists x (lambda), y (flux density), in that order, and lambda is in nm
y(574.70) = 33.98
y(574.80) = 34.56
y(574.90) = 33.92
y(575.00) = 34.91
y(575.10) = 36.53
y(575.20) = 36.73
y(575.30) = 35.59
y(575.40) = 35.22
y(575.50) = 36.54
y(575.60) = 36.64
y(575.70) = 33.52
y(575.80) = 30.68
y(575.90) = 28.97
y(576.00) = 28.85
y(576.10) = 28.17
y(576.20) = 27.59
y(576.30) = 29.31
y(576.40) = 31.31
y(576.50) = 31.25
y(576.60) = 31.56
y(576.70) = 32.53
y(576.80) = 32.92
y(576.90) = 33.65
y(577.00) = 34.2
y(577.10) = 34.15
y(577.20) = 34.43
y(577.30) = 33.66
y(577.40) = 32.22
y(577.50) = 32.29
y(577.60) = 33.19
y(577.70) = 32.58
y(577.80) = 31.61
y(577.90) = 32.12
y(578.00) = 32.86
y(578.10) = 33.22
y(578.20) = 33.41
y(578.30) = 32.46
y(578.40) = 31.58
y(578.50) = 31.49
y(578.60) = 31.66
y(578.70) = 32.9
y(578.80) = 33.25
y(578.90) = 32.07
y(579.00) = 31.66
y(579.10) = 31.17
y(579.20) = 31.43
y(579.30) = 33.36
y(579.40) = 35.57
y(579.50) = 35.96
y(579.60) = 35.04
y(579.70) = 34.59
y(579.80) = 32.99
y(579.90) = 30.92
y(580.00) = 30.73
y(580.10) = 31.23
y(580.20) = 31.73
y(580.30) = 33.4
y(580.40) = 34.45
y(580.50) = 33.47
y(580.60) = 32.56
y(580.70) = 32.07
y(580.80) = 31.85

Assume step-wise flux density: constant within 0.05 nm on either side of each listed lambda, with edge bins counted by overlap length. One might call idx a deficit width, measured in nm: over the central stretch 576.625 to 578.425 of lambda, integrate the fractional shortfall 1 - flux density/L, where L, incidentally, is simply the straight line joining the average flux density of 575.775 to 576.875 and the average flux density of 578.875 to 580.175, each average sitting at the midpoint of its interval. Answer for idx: -0.10 nm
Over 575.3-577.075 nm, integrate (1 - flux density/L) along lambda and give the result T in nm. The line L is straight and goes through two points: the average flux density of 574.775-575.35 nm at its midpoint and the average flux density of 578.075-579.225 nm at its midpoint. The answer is 0.12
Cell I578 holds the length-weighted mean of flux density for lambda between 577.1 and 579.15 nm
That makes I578 32.5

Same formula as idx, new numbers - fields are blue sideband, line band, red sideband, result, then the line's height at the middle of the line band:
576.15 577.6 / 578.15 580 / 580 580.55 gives -0.016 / 32.5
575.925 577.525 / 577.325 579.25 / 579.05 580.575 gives 0.006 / 32.4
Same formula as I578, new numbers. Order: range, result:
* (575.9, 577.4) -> 31.6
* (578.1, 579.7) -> 32.9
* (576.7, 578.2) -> 33.1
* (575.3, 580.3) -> 32.5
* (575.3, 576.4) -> 31.7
